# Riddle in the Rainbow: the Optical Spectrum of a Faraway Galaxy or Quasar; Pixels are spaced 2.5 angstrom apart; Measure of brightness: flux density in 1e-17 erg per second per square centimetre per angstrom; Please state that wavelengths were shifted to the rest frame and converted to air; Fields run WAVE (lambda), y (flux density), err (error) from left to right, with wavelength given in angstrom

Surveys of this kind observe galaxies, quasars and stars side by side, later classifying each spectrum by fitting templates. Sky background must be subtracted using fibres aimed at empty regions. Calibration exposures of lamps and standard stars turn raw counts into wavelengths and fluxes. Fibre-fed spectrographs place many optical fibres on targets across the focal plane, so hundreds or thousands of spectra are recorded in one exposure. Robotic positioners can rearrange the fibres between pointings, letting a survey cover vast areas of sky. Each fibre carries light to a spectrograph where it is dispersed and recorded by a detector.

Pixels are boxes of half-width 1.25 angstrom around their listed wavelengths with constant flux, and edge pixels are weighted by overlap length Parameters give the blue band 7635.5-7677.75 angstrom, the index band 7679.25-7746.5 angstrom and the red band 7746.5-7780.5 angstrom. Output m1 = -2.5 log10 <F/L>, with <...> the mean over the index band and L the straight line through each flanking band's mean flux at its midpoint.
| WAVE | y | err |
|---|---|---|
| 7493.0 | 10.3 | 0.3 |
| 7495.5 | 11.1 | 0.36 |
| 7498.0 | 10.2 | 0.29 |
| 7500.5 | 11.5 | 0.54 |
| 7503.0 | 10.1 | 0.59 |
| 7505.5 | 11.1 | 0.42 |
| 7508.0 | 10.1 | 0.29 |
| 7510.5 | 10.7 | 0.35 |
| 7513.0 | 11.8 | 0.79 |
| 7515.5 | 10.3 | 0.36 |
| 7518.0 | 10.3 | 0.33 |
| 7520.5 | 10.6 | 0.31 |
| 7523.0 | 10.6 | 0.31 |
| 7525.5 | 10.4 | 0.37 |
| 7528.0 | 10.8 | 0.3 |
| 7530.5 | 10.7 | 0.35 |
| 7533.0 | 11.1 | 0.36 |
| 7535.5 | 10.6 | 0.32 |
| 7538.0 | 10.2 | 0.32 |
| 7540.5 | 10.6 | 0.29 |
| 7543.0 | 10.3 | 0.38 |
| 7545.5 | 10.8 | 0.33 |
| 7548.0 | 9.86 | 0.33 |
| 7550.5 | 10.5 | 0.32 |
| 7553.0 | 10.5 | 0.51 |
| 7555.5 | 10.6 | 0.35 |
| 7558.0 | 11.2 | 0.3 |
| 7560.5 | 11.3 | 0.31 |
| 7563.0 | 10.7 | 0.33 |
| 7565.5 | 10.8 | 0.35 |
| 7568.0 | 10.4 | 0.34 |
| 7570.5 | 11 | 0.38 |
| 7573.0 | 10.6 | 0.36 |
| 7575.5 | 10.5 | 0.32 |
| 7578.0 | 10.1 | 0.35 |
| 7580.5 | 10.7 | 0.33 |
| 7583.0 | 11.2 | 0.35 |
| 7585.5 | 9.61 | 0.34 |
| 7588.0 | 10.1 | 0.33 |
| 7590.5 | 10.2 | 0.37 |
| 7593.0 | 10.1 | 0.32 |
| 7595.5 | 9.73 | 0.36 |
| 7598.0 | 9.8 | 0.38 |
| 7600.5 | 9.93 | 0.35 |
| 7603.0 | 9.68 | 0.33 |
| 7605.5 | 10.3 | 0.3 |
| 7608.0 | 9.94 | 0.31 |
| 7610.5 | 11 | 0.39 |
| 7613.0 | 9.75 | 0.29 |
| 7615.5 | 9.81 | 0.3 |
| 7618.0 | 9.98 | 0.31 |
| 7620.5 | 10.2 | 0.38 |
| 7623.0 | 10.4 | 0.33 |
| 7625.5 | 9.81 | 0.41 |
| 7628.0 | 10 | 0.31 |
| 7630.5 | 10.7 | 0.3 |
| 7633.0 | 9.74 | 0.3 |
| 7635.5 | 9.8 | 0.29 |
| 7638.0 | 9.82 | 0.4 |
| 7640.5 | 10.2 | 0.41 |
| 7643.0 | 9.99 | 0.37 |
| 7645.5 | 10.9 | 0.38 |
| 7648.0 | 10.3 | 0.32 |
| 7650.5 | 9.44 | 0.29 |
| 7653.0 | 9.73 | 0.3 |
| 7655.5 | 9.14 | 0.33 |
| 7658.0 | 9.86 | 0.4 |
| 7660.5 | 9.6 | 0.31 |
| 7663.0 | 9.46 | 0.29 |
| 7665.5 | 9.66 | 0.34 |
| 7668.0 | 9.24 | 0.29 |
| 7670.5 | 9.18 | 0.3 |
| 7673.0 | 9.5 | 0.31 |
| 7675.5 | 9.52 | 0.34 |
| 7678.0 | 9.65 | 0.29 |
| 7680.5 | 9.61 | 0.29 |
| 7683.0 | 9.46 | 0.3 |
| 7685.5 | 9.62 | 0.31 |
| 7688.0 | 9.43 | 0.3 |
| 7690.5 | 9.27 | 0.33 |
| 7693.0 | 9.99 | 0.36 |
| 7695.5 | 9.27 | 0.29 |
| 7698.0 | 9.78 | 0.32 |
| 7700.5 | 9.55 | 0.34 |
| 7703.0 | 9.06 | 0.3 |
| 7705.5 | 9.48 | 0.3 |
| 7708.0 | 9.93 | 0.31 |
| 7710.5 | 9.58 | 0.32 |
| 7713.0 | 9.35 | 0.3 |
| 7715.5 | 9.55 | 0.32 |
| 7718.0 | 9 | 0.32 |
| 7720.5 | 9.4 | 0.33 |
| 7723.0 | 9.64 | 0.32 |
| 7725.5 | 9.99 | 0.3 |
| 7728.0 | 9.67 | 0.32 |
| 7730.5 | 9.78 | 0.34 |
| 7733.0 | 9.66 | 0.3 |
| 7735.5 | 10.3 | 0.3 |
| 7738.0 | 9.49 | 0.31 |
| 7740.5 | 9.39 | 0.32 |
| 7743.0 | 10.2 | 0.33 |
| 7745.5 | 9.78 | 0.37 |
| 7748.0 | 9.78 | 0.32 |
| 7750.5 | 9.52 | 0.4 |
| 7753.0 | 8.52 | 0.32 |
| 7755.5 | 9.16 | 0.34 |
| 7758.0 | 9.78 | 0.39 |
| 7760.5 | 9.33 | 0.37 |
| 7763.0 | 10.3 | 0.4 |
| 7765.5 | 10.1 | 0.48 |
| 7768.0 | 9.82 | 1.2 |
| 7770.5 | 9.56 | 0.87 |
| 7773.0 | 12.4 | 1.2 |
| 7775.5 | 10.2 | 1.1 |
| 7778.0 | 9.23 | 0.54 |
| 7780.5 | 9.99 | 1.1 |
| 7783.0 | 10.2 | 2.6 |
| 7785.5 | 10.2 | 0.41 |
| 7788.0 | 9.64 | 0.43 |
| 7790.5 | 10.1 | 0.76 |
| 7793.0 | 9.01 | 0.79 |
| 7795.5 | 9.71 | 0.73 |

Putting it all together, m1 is 0.02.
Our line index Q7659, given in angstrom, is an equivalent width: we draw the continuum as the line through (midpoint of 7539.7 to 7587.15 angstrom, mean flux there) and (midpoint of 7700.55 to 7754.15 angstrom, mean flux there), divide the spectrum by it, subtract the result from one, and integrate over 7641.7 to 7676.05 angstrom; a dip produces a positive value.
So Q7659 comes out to 1.1 angstrom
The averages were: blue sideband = 10.6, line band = 9.68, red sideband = 9.58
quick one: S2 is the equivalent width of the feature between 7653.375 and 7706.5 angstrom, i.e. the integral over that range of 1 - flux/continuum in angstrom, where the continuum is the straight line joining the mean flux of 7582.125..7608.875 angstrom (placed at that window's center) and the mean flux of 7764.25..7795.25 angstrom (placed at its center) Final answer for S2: 2.8 angstrom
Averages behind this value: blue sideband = 10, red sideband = 10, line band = 9.5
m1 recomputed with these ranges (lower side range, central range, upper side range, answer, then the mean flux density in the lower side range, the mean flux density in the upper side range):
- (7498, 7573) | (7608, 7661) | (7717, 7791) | 0.03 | 10.7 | 9.8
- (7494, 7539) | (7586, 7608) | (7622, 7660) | 0.03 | 10.7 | 9.98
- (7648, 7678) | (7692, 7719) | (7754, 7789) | 0.02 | 9.53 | 9.99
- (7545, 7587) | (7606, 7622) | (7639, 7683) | 0.00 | 10.6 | 9.7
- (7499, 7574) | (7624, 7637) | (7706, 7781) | 0.02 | 10.7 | 9.74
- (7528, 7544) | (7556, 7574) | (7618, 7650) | -0.04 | 10.6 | 10.1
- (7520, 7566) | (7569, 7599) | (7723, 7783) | 0.02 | 10.6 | 9.83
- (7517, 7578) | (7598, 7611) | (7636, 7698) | 0.01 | 10.6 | 9.66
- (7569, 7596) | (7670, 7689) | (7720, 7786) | 0.06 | 10.4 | 9.83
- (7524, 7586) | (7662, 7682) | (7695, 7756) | 0.05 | 10.6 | 9.56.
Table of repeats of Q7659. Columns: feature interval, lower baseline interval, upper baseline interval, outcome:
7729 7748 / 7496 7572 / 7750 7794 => 0.3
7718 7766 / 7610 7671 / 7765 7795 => 1.7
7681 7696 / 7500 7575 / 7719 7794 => 0.8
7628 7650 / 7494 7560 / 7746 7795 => 0.3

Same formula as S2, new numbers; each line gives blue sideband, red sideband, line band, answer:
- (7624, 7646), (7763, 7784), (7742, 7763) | 1.30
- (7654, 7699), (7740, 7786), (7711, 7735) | 0.30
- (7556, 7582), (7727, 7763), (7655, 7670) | 0.96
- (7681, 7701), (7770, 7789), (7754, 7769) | 0.52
